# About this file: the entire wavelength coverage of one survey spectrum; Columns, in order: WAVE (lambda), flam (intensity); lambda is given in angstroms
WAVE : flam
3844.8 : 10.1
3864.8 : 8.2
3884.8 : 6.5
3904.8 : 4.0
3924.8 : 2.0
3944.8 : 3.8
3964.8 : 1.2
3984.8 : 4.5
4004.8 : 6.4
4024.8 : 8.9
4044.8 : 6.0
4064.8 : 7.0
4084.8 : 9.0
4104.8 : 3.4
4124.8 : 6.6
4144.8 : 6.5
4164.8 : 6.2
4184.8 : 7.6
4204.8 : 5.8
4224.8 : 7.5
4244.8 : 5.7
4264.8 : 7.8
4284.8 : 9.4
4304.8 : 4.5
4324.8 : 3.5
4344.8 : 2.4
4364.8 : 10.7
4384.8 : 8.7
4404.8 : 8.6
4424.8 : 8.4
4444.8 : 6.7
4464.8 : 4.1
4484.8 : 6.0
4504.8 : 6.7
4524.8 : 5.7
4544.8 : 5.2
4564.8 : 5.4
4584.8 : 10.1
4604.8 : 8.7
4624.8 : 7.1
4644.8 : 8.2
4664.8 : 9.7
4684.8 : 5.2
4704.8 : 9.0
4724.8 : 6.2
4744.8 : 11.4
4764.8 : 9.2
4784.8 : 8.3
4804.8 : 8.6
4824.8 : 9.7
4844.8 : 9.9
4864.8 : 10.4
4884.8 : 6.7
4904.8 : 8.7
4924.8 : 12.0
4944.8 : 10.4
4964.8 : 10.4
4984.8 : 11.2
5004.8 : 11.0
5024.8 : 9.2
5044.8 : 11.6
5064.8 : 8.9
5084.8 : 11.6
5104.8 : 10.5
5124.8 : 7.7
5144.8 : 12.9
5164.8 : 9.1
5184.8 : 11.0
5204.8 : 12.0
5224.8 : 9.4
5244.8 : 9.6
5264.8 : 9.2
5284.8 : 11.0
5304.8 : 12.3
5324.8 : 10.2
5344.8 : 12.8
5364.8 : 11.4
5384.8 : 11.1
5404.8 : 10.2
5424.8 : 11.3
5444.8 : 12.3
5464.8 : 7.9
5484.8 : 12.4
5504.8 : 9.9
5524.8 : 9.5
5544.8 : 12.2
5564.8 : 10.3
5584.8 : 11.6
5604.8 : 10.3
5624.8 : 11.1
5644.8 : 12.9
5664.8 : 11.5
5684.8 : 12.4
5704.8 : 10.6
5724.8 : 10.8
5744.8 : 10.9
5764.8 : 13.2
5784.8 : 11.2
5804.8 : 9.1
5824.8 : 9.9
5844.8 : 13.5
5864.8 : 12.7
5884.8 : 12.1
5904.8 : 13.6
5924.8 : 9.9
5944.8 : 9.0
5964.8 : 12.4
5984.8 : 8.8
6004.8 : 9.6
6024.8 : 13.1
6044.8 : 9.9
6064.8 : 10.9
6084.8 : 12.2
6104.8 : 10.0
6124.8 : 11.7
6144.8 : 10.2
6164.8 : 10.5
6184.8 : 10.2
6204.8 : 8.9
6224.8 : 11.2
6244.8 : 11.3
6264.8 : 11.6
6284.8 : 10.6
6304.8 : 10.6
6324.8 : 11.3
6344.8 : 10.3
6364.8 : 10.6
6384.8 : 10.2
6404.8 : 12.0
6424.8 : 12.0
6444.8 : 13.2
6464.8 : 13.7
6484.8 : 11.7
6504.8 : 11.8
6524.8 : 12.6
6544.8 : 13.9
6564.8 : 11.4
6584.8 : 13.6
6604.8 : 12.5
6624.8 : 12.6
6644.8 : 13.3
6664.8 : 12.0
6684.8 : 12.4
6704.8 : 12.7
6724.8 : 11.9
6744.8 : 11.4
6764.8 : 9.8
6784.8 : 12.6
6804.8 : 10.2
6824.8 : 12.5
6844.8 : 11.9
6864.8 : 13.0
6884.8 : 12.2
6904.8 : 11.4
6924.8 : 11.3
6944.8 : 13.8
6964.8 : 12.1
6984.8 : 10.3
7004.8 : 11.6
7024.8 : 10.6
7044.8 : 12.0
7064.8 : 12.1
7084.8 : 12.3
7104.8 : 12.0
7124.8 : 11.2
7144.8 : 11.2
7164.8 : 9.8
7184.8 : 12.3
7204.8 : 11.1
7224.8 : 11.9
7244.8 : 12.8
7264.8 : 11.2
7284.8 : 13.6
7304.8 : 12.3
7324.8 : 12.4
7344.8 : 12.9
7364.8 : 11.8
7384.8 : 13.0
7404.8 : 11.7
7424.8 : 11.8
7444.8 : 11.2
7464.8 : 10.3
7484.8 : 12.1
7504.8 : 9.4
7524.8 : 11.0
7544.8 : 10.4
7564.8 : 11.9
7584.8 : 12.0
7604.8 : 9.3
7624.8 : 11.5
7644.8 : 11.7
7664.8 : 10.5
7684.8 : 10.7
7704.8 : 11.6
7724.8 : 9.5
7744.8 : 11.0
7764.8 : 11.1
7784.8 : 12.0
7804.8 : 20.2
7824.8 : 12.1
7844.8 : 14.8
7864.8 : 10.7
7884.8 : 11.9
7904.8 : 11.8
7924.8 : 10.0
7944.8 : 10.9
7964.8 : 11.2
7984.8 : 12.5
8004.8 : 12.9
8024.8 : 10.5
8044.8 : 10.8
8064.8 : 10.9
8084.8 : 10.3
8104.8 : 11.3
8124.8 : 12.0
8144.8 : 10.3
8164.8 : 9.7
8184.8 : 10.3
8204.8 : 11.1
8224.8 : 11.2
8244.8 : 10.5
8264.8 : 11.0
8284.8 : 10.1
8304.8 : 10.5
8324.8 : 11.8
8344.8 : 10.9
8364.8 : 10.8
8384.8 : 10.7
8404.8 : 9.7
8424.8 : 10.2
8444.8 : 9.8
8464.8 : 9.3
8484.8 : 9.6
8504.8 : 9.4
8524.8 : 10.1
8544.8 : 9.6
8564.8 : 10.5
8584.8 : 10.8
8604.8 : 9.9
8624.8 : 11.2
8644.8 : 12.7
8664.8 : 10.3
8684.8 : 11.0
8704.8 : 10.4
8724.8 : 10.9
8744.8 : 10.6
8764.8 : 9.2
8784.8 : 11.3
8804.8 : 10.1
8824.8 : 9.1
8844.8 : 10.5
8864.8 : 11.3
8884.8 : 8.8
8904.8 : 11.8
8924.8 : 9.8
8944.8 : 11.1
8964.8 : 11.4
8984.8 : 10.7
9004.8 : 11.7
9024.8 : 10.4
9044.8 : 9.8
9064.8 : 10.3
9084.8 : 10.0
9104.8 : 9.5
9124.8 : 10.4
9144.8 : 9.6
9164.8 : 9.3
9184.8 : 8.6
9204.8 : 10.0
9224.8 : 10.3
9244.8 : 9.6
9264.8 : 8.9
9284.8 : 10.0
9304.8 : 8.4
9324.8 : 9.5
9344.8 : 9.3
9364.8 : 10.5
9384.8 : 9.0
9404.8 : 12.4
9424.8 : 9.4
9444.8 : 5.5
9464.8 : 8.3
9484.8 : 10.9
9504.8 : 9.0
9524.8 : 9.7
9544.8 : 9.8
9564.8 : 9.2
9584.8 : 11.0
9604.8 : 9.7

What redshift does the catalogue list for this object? 0.190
